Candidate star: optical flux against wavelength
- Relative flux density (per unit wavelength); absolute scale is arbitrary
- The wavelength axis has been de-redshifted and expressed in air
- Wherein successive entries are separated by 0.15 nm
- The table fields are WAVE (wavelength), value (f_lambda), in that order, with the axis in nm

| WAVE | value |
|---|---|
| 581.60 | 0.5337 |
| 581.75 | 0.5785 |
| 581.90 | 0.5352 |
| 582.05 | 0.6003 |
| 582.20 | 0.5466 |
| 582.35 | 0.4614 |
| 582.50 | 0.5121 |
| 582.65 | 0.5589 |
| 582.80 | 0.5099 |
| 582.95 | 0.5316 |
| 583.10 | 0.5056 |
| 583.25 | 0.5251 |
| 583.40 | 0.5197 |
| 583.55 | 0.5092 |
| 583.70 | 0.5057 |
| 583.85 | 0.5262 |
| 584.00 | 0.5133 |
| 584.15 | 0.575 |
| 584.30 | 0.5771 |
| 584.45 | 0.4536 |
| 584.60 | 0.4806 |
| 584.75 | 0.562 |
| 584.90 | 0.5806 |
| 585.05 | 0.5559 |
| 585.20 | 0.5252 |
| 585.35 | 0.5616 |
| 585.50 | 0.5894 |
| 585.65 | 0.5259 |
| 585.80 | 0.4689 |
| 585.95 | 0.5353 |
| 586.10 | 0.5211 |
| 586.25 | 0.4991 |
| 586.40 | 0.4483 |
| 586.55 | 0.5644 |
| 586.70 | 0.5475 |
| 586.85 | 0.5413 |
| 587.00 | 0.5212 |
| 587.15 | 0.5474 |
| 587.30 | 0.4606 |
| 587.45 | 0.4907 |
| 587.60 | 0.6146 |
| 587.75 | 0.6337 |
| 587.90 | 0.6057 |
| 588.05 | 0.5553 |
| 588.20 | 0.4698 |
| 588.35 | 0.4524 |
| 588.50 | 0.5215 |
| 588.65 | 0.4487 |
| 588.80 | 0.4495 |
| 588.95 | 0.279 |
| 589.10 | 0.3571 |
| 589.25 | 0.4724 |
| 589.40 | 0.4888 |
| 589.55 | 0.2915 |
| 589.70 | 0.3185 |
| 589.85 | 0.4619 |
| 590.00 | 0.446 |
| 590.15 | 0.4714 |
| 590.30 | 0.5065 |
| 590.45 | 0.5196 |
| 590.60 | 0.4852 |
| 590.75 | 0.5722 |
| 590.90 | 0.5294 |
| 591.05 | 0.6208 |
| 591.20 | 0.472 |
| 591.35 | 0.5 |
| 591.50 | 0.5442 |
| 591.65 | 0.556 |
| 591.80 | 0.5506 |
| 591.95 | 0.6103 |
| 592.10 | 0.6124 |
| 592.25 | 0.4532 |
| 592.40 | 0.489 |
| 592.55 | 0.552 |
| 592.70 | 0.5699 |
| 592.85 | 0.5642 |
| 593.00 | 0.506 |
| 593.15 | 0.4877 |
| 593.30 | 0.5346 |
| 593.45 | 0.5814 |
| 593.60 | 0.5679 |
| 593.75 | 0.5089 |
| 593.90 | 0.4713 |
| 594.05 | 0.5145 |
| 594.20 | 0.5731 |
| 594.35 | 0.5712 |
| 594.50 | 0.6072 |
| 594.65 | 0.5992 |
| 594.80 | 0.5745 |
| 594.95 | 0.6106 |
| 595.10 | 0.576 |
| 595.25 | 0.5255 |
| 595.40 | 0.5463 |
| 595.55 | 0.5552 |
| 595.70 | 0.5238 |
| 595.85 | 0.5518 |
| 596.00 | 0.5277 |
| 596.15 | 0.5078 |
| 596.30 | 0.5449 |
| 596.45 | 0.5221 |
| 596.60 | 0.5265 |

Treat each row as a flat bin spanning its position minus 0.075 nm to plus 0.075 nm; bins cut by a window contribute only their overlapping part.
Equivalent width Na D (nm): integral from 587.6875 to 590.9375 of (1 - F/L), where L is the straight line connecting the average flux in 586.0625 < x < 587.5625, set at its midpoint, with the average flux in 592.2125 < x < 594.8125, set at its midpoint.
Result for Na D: 0.35 nm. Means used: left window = 0.516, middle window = 0.469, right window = 0.541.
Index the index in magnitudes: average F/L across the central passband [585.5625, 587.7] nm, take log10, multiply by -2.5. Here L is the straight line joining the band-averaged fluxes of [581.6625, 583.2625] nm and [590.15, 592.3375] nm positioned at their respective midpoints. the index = 0.03 mag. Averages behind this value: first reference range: 0.534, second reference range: 0.535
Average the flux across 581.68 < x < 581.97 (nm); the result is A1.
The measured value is 0.557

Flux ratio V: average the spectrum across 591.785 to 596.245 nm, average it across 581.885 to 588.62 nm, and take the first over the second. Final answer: 1.03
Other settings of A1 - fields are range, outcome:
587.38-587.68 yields 0.555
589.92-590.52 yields 0.485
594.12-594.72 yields 0.587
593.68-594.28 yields 0.517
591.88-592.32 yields 0.559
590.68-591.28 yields 0.548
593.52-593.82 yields 0.54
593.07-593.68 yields 0.542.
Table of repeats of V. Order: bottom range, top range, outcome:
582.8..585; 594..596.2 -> 1.06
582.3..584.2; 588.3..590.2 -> 0.81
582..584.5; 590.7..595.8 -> 1.04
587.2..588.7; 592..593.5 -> 1.02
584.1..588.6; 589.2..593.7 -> 0.96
